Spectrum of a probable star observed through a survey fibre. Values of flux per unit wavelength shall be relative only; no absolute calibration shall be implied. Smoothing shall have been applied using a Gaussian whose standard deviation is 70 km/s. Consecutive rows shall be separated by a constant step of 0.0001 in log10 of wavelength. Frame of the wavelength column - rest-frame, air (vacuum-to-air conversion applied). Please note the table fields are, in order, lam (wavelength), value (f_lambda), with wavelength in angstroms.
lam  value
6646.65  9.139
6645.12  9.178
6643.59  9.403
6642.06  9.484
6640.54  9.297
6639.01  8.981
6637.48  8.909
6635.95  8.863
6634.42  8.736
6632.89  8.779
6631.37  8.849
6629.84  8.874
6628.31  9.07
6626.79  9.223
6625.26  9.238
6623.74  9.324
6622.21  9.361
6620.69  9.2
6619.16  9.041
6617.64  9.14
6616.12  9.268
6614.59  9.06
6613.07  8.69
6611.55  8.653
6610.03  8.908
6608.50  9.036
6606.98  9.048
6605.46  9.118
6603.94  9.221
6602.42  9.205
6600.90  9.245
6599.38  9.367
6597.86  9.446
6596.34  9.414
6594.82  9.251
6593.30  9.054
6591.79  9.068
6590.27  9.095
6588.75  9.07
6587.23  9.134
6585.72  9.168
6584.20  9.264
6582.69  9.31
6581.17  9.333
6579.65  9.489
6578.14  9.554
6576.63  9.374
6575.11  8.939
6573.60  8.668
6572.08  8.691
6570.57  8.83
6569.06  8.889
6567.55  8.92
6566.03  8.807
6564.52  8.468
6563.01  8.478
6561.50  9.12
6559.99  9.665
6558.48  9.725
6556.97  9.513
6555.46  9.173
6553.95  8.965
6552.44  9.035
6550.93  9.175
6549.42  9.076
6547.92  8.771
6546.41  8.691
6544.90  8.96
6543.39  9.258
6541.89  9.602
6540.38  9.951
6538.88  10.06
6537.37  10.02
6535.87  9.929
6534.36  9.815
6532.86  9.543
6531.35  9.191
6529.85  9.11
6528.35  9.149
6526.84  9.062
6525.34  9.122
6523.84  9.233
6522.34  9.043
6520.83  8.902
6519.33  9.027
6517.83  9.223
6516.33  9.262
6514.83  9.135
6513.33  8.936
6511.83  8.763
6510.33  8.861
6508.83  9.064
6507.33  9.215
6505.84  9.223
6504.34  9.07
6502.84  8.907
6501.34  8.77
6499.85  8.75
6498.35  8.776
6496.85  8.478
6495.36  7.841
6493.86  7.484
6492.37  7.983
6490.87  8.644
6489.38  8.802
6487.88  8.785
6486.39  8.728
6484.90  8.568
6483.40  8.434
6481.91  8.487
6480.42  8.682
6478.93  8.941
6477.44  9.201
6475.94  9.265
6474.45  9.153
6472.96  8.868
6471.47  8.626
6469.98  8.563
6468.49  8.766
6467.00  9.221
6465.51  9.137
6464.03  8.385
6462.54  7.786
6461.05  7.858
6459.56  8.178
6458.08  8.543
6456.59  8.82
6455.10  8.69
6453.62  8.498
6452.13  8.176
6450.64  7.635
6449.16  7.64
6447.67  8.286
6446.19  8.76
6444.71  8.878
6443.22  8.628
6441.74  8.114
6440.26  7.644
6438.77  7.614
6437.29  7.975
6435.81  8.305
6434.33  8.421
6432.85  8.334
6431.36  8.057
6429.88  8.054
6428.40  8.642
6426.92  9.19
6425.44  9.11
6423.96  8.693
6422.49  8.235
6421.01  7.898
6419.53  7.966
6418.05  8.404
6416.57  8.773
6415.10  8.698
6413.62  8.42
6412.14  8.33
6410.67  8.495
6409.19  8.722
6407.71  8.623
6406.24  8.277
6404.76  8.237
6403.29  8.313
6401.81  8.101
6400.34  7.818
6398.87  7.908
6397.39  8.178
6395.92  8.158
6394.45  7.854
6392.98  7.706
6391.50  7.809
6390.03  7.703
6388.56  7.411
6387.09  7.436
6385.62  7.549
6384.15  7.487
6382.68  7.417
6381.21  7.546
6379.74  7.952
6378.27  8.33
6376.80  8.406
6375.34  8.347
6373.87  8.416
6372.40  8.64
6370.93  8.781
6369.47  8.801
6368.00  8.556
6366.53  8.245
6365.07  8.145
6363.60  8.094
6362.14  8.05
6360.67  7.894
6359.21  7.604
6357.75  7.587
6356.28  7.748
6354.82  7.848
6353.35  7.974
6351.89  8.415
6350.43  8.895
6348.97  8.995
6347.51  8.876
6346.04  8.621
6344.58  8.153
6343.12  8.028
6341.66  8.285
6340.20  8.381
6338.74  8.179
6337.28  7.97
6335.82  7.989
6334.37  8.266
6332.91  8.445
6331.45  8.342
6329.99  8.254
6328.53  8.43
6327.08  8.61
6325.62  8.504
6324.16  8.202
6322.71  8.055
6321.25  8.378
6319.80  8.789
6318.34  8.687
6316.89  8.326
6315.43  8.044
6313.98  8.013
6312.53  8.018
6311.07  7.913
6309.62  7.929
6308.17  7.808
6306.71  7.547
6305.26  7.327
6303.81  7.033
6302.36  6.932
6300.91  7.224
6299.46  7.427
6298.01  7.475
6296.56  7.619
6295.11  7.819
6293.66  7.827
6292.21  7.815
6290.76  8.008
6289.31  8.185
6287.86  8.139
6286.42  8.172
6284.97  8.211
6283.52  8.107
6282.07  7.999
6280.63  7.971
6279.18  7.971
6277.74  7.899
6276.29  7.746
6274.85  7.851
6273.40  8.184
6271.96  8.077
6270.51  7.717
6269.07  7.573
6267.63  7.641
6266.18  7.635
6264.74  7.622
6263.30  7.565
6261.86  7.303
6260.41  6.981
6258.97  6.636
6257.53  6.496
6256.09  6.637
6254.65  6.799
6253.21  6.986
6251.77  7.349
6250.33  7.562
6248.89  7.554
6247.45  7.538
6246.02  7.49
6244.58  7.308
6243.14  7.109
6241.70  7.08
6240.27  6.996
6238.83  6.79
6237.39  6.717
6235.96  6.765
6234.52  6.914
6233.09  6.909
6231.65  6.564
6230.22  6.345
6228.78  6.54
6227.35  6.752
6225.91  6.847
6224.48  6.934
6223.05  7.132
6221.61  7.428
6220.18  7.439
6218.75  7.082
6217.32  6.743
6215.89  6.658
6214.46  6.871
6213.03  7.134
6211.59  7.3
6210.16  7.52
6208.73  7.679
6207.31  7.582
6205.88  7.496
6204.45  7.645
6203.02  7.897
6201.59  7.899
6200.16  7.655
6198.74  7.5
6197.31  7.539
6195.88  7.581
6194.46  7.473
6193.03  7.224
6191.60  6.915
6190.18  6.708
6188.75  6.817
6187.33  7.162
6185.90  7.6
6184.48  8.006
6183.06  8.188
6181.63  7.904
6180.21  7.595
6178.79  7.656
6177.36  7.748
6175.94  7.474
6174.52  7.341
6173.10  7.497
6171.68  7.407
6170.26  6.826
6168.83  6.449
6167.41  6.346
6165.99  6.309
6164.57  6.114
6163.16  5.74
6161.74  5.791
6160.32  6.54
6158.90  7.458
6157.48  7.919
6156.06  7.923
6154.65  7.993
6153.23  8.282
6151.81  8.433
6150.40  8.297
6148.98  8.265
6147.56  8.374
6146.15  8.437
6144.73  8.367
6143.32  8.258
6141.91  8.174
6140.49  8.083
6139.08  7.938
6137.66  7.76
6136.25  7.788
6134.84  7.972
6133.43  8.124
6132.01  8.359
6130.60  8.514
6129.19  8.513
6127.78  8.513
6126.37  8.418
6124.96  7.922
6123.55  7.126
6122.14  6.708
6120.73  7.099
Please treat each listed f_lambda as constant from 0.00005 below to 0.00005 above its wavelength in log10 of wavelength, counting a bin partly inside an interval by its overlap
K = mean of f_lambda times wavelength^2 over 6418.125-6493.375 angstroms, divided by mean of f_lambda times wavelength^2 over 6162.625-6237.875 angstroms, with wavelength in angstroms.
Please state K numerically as 1.3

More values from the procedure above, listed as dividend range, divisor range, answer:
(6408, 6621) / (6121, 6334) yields 1.28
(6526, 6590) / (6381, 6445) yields 1.18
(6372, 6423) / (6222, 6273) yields 1.19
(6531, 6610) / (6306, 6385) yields 1.20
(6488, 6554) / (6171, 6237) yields 1.37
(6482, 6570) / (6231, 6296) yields 1.31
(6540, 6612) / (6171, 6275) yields 1.40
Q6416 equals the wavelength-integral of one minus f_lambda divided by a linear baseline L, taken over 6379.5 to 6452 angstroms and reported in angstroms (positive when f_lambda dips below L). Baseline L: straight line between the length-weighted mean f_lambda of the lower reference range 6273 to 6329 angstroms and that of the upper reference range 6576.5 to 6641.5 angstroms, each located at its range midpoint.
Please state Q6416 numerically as 2.06 angstroms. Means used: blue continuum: 7.95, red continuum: 9.13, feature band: 8.15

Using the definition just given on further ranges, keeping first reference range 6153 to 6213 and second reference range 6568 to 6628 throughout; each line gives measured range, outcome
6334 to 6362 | -0.5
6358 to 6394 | 0.7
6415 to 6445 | 0.2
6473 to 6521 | -0.5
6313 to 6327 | -0.7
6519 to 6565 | -1.9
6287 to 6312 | 0.6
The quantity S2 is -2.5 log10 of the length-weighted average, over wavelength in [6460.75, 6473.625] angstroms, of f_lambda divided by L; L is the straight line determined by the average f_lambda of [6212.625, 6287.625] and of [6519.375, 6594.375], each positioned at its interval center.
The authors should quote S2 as 0.00 mag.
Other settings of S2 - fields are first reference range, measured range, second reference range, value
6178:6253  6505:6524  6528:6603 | -0.02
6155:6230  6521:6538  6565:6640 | -0.07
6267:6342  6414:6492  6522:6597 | 0.03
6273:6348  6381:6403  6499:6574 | 0.09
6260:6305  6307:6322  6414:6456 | -0.04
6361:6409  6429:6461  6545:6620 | 0.02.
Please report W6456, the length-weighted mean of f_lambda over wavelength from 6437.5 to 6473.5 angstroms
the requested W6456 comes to 8.38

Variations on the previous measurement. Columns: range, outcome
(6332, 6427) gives 8.2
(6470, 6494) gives 8.69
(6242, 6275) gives 7.36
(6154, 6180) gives 7.04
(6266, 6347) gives 8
